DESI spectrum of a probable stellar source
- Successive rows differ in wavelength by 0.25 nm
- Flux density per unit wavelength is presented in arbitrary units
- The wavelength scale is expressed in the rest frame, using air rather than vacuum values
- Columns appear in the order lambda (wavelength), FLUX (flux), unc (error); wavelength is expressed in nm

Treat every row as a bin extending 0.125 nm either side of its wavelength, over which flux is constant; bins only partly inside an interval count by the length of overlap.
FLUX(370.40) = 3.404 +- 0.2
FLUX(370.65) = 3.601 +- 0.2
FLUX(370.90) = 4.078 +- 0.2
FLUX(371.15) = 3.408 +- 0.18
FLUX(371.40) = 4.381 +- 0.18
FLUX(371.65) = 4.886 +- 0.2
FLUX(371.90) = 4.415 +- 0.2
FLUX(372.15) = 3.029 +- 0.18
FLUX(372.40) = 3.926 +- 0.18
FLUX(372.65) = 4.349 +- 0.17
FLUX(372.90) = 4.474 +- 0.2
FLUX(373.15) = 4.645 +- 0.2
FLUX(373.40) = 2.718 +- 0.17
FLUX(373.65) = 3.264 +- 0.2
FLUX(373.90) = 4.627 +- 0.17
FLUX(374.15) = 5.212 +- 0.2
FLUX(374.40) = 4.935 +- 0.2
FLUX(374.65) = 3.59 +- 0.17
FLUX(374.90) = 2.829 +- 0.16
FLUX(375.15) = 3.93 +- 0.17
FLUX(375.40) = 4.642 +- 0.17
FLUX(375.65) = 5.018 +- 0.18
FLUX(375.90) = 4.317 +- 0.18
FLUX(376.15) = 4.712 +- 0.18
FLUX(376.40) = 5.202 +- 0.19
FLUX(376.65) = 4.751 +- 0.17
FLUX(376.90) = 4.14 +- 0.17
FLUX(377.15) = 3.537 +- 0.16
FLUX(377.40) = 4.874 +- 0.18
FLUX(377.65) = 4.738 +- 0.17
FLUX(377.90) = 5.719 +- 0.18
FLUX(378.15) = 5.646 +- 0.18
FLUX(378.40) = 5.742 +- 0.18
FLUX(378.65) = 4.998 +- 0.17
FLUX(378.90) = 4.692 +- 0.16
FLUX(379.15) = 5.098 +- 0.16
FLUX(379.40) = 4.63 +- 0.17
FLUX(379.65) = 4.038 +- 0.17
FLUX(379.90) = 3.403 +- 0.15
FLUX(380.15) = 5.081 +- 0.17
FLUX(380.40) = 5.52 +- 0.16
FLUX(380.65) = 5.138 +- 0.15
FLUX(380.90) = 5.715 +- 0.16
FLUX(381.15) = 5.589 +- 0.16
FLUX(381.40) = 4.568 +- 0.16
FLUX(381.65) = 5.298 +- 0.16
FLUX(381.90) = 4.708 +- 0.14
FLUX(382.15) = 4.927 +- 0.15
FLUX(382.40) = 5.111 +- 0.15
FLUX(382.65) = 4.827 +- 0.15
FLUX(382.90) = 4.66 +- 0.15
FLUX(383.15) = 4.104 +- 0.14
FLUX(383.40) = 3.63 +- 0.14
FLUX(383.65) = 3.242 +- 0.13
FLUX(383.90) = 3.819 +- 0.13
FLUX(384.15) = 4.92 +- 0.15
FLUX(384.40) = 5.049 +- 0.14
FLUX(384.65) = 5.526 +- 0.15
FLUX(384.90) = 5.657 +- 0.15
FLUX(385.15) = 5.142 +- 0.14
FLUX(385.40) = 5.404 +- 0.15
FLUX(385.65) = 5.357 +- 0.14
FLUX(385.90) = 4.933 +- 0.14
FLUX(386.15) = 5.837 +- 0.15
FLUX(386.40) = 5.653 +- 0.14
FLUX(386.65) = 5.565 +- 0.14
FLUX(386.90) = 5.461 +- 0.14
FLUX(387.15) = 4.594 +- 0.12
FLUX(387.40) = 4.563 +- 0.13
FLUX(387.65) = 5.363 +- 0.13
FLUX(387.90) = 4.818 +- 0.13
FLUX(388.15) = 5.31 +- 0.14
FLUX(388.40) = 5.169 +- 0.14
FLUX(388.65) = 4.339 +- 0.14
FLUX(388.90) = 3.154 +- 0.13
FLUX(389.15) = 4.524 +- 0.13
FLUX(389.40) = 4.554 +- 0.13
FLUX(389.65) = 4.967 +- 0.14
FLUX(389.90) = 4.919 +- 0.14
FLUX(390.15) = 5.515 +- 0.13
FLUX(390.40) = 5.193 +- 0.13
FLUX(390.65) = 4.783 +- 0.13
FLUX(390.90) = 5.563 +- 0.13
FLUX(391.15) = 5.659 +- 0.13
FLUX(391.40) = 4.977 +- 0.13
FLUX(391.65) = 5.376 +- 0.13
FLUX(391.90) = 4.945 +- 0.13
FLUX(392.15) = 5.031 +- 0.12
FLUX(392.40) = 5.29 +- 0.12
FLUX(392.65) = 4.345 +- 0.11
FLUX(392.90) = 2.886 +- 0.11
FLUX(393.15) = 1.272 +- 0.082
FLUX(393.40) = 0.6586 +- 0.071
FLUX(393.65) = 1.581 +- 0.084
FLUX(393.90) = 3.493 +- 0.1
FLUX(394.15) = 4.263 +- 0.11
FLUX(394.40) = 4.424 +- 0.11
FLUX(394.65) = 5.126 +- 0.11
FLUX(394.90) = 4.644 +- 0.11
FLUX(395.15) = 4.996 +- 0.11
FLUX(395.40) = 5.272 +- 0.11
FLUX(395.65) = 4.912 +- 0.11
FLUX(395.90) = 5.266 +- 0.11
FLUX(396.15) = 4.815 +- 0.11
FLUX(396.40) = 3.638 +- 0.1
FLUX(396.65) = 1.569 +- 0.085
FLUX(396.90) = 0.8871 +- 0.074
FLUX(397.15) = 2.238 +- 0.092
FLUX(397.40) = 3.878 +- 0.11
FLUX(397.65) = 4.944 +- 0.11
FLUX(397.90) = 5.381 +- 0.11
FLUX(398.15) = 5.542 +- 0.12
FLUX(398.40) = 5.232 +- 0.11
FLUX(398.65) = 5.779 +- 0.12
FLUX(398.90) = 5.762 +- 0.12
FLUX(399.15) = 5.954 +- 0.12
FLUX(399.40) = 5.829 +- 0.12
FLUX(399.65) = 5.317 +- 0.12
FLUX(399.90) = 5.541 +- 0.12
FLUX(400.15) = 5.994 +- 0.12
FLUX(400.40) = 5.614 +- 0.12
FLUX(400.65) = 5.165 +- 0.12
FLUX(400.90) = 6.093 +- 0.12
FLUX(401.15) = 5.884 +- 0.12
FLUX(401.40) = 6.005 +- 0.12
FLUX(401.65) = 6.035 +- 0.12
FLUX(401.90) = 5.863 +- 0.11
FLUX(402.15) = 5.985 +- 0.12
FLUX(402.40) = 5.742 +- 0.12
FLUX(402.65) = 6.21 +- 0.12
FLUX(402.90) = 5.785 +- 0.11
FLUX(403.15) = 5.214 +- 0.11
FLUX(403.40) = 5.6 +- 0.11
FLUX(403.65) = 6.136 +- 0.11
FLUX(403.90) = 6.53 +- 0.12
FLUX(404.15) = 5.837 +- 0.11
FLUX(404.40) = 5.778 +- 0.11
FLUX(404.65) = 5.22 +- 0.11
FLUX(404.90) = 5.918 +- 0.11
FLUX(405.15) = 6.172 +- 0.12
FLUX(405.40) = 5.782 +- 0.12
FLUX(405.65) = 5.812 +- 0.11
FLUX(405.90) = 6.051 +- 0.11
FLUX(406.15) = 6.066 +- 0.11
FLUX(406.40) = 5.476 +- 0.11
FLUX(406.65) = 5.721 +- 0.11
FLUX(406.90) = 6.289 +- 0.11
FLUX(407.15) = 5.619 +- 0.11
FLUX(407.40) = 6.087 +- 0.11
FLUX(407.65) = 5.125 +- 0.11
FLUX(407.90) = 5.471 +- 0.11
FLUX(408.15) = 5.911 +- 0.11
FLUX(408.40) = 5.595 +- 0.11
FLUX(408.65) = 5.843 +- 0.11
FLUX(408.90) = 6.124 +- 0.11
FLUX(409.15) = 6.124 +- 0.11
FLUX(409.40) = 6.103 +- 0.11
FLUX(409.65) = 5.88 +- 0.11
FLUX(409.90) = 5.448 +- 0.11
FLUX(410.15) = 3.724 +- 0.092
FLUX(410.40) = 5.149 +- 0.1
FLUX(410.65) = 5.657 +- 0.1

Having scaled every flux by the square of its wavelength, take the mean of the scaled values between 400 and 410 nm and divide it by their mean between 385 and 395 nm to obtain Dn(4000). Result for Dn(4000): 1.36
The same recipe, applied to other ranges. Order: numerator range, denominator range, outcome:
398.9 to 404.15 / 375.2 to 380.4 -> 1.38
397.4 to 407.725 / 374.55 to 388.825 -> 1.32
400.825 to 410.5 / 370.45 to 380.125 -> 1.54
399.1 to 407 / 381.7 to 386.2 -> 1.33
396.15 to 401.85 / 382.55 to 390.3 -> 1.08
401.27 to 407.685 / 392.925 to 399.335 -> 1.50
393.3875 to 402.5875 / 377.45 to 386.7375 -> 1.05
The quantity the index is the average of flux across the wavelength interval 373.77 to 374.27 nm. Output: 4.9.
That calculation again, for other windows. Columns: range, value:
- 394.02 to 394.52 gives 4.33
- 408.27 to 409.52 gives 5.96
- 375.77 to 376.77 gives 4.75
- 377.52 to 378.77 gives 5.37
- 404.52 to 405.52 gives 5.77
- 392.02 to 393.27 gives 3.78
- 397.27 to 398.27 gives 4.92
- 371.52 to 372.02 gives 4.65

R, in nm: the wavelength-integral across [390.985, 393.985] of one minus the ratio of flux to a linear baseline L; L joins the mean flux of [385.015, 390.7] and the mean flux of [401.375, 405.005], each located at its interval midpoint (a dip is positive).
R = 0.82 nm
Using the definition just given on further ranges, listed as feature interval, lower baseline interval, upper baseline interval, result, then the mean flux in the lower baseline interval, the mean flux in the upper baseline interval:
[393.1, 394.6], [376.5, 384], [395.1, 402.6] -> 0.65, 4.74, 5.05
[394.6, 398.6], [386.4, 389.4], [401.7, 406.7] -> 0.81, 4.83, 5.85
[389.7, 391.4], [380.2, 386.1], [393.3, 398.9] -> -0.31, 4.92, 4.08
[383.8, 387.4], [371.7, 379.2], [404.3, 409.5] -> -0.22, 4.46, 5.82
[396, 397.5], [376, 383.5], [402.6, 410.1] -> 0.71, 4.83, 5.81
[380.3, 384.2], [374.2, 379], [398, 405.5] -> 0.13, 4.64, 5.78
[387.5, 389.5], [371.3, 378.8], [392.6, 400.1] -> -0.17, 4.44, 4.2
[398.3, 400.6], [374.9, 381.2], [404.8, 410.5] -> -0.08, 4.79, 5.72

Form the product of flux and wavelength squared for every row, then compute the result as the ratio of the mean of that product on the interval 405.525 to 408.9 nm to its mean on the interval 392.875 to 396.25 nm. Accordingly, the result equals 1.6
